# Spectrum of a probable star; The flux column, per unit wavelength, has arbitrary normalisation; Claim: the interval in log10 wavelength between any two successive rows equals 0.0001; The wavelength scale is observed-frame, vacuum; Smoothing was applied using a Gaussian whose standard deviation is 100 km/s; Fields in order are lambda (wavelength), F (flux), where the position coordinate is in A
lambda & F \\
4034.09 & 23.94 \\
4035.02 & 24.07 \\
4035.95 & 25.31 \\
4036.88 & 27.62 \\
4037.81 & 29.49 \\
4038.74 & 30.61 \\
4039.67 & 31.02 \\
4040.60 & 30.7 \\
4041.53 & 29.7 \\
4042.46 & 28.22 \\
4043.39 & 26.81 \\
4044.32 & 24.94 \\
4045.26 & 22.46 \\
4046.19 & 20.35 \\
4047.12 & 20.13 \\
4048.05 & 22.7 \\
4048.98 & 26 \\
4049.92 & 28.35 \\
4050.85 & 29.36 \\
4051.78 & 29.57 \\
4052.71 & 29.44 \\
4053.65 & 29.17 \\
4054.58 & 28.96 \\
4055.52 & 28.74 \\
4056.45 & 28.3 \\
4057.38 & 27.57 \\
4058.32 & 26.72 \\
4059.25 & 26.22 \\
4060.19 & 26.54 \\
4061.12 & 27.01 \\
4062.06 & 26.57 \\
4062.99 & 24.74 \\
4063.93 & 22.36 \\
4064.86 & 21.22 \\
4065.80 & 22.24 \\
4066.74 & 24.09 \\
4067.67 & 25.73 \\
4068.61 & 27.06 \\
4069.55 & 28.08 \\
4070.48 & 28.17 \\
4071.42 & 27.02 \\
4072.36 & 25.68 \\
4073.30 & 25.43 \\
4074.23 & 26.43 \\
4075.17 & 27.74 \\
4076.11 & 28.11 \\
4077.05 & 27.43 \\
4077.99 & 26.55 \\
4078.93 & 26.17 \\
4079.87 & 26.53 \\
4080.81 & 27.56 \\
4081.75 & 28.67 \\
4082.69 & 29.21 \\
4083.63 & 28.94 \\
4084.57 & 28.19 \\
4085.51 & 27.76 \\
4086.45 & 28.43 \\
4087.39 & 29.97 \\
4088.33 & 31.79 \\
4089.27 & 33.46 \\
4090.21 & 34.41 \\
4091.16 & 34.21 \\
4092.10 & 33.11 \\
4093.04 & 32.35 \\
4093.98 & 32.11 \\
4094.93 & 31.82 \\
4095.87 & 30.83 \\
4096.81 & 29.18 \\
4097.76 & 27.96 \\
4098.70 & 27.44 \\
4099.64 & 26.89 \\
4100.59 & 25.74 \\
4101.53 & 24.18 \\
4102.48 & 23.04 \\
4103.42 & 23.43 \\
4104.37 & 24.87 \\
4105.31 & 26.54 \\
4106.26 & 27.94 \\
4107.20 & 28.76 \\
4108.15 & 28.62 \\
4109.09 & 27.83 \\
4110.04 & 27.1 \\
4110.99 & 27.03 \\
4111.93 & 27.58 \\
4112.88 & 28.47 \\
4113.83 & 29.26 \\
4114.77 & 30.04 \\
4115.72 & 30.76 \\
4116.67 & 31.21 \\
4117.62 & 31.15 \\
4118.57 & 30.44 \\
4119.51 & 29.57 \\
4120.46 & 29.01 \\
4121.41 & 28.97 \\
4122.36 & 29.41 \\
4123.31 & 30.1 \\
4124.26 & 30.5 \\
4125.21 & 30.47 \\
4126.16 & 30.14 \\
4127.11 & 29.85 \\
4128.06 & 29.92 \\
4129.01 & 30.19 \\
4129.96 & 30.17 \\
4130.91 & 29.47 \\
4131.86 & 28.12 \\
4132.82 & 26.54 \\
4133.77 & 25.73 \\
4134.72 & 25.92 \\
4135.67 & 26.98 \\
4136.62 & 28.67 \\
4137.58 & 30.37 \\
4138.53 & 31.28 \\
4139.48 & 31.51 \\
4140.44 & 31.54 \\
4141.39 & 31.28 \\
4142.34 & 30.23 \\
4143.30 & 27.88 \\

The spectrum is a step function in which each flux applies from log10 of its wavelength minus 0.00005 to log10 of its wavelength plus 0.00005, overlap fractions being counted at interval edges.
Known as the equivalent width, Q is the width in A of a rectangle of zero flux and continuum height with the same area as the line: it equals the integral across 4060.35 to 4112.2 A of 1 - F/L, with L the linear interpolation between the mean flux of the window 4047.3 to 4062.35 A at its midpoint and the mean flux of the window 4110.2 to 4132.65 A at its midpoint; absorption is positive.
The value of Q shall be 1.4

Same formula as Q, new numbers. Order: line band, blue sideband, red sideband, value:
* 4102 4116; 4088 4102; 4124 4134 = 1.2 A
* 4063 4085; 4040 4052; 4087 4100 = 2.0 A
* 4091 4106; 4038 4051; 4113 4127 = 0.4 A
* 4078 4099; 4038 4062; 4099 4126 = -1.6 A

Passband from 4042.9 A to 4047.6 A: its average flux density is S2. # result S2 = 23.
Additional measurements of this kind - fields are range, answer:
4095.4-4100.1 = 28.5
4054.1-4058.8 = 28.1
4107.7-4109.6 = 28.2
